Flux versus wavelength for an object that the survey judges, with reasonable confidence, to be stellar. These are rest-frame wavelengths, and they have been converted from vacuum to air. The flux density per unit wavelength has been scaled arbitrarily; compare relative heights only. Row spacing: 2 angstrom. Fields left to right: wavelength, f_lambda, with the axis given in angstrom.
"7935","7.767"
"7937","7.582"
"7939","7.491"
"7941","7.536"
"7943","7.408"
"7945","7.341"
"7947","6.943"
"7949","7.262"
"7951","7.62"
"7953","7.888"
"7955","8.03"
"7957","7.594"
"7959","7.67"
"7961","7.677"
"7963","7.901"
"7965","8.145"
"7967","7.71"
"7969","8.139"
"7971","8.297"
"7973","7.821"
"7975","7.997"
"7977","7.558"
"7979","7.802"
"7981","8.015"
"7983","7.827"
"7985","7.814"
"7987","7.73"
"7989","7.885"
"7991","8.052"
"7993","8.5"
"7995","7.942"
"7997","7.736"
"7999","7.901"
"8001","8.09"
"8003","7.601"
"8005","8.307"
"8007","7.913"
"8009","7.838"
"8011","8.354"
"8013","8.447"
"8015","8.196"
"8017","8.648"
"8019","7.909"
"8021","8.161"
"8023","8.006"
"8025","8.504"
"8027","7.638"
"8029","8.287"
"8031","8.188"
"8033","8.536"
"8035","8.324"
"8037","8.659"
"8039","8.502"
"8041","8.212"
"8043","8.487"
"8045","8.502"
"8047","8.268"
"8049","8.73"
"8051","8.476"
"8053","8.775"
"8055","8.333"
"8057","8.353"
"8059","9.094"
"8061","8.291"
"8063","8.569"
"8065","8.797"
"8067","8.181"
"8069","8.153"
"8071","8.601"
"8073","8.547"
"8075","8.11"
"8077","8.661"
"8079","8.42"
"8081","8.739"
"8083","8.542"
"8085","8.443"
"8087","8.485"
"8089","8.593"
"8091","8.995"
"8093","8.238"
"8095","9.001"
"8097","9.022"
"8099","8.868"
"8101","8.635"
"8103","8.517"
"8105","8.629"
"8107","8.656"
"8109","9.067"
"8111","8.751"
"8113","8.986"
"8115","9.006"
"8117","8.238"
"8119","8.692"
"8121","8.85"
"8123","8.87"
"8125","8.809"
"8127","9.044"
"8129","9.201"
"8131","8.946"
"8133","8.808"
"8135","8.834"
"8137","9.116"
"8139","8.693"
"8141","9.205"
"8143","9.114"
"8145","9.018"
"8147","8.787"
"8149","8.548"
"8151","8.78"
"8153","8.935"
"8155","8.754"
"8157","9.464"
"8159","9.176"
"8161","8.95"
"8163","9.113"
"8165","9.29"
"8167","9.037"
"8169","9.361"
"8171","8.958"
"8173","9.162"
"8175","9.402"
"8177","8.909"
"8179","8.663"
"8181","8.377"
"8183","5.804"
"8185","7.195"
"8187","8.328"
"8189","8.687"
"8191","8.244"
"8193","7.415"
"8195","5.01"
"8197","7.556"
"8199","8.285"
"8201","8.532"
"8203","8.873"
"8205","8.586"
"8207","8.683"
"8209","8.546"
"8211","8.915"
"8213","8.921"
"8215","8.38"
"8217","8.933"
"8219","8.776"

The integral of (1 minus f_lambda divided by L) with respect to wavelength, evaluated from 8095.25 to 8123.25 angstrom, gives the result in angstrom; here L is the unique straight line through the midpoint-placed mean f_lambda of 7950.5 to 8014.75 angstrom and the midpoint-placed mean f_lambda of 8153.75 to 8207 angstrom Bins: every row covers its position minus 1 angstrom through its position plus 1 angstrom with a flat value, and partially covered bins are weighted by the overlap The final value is -1.8 angstrom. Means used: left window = 7.94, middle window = 8.77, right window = 8.44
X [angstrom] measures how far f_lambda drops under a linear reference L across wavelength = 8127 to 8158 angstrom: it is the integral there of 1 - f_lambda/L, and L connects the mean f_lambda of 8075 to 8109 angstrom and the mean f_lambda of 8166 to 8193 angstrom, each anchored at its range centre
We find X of -1.5 angstrom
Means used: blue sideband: 8.65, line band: 8.95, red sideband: 8.43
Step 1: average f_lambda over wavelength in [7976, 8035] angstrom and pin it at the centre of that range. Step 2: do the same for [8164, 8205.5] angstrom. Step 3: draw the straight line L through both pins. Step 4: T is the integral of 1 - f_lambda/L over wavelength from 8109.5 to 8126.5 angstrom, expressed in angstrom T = -1.3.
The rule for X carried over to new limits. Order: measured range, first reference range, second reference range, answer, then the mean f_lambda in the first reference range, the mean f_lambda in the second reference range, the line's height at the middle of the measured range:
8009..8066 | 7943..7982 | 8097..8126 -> -0.90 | 7.75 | 8.76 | 8.26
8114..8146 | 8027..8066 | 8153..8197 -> -1.73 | 8.47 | 8.43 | 8.45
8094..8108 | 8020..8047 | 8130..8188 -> -0.32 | 8.31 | 8.78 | 8.56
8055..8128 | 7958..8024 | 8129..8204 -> -2.78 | 7.99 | 8.58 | 8.33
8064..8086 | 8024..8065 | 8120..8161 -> 0.34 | 8.45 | 8.95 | 8.6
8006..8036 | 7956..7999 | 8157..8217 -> -0.69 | 7.9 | 8.45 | 8.01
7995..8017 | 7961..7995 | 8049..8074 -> 0.20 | 7.94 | 8.52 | 8.14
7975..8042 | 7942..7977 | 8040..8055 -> 0.46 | 7.73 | 8.48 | 8.15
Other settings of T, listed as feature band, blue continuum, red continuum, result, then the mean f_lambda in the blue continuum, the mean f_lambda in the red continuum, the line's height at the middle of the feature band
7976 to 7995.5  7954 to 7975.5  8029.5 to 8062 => 0.3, 7.91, 8.48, 8.05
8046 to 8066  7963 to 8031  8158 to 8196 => -1.1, 8.02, 8.37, 8.14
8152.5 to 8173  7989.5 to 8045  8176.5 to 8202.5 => -3.3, 8.19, 7.77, 7.83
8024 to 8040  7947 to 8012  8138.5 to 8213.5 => -0.5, 7.88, 8.56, 8.06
